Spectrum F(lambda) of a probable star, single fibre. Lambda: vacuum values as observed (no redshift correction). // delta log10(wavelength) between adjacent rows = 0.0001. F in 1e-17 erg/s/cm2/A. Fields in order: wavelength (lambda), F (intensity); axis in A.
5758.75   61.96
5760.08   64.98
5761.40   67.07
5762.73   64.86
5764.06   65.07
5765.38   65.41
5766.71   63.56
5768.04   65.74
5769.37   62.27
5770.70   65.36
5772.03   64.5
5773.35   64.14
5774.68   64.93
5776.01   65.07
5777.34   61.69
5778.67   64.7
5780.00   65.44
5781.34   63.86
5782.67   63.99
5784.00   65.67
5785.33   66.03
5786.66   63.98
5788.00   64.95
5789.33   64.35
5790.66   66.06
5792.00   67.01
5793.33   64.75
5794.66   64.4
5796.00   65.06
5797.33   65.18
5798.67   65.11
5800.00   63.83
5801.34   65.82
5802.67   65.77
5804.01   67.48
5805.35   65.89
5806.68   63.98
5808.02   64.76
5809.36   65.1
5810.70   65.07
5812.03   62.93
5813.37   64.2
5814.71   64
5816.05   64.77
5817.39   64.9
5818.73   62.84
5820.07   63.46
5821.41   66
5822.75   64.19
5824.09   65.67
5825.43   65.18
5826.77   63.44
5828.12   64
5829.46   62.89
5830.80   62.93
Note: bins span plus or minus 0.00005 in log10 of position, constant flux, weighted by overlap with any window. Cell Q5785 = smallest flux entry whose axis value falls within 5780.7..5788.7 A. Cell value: 63.86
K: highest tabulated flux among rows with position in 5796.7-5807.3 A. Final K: 67.48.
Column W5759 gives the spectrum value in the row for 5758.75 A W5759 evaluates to 61.96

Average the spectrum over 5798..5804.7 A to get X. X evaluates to 65.6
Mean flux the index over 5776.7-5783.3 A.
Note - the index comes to 63.9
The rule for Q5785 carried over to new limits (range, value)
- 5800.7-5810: 63.98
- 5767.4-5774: 62.27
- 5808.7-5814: 62.93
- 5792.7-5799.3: 64.4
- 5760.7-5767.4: 63.56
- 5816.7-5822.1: 62.84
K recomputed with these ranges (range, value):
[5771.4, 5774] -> 64.5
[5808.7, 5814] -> 65.1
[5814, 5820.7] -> 64.9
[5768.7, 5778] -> 65.36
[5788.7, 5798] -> 67.01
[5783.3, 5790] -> 66.03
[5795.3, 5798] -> 65.18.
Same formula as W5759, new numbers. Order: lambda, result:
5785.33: 66.03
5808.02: 64.76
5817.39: 64.9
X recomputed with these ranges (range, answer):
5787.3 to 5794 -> 65.4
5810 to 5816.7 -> 64.2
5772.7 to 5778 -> 64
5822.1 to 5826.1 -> 65.1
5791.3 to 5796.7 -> 65.3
